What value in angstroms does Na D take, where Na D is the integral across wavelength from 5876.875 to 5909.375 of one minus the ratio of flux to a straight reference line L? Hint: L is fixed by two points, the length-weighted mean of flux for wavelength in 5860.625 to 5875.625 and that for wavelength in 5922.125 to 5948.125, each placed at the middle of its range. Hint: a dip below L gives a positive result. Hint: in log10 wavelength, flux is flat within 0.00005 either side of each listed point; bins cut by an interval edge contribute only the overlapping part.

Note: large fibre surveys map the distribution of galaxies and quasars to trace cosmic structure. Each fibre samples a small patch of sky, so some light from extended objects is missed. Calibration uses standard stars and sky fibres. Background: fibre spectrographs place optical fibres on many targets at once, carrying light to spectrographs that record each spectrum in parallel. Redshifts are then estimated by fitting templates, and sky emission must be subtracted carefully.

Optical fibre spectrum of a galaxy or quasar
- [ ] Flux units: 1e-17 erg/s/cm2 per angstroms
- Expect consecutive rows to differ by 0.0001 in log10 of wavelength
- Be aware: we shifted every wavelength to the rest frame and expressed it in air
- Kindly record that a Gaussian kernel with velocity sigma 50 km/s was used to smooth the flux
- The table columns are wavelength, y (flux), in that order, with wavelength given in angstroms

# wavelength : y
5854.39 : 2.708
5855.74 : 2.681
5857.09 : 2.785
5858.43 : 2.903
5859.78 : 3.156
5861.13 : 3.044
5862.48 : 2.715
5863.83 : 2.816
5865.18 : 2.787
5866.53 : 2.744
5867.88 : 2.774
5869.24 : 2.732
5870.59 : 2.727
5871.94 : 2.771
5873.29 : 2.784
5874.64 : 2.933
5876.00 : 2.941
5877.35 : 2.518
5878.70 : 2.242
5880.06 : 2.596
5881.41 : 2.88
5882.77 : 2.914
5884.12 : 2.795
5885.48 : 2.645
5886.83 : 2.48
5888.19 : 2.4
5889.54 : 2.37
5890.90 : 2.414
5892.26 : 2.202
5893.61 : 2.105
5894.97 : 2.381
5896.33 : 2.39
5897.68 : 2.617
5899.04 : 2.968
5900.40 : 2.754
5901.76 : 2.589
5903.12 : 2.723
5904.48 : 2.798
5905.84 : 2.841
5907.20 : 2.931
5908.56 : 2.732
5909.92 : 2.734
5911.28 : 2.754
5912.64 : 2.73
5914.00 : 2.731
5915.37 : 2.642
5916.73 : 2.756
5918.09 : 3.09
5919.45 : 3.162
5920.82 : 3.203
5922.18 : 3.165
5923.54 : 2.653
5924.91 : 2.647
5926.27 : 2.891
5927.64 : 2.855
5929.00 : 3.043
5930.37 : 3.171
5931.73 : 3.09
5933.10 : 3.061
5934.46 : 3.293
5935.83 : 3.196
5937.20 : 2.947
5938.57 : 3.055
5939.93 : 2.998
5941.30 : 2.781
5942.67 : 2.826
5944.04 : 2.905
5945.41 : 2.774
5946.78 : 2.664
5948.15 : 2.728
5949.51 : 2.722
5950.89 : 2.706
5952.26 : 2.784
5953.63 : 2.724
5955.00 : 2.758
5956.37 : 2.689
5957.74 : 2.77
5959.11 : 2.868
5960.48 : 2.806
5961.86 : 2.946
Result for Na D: 2.9 angstroms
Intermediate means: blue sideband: 2.8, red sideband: 2.94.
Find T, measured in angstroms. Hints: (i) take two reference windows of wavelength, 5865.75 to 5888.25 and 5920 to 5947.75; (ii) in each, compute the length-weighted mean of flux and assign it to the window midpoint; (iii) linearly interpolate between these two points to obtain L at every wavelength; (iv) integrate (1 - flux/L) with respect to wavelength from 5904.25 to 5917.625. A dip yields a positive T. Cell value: 0.41 angstroms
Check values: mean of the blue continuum 2.71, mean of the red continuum 2.96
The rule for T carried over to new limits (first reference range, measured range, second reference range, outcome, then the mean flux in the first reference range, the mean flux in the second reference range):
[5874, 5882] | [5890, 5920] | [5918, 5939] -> 2.0 angstroms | 2.68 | 3.03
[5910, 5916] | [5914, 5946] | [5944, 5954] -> -2.7 angstroms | 2.71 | 2.74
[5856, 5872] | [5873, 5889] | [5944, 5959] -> 0.8 angstroms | 2.83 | 2.75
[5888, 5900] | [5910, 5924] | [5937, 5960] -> -1.6 angstroms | 2.44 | 2.8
